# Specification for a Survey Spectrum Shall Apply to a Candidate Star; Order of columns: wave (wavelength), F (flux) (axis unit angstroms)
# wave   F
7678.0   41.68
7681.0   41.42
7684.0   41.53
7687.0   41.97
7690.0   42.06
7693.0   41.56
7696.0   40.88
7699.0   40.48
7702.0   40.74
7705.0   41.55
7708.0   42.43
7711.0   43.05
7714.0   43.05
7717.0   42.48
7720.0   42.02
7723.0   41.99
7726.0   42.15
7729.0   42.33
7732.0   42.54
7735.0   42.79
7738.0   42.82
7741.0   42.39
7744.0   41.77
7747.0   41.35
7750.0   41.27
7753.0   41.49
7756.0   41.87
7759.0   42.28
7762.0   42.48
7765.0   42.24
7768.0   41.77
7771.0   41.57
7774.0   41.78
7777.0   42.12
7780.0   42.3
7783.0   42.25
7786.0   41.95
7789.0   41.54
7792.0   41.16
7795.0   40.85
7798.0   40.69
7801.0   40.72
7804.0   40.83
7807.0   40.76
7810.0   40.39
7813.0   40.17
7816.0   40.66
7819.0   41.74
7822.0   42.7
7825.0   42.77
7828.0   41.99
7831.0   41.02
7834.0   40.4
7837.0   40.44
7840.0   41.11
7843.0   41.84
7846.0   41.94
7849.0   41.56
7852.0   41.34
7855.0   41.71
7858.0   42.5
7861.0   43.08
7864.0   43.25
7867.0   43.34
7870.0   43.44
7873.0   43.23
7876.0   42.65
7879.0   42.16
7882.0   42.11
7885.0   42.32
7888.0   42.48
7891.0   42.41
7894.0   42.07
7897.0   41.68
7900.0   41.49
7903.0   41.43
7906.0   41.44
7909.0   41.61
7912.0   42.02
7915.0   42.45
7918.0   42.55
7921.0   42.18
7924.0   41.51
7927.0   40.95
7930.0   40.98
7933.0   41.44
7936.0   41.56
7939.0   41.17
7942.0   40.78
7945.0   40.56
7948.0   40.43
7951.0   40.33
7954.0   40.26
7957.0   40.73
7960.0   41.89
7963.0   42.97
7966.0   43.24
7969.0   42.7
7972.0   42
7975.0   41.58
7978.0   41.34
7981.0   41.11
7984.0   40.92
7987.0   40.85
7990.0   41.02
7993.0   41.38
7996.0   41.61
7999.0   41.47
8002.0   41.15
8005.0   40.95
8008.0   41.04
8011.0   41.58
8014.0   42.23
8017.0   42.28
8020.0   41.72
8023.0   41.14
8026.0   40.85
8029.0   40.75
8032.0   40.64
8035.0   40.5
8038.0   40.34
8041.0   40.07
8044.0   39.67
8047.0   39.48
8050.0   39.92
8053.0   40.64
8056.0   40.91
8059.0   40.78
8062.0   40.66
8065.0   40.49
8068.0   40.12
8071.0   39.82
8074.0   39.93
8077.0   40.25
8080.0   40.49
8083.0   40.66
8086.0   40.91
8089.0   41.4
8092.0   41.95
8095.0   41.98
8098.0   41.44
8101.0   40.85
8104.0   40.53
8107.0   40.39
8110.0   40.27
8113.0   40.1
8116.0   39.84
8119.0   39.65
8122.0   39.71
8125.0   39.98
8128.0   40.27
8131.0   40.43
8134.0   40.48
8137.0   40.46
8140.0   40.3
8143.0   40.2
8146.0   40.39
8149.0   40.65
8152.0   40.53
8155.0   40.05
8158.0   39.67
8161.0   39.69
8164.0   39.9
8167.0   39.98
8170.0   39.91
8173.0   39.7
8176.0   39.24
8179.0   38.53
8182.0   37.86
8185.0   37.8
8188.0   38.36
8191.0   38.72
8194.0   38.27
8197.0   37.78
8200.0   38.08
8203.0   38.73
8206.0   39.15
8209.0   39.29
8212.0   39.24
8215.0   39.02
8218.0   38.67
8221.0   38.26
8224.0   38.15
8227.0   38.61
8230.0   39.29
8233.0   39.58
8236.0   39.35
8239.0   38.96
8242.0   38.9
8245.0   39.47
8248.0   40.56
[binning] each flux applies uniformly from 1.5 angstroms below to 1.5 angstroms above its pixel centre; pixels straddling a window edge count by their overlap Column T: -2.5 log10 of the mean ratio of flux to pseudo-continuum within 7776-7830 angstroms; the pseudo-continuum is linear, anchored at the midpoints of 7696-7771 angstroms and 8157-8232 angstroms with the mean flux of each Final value 0.00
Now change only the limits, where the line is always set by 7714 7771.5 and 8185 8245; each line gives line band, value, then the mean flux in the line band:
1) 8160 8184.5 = -0.01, 39.3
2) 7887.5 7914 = -0.02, 41.8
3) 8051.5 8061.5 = -0.02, 40.8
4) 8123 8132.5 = -0.02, 40.2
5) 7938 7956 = 0.00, 40.6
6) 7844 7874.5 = -0.03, 42.5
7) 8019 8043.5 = -0.02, 40.7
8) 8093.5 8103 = -0.05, 41.4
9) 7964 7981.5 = -0.04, 42.1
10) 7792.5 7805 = 0.02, 40.8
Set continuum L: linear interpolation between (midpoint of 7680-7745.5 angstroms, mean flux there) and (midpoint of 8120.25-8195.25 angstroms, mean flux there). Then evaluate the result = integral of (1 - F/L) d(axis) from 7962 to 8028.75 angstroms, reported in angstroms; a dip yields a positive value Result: -1.8 angstroms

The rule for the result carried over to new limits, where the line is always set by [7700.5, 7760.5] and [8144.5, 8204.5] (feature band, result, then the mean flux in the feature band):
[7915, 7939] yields -0.47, 41.6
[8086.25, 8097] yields -0.52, 41.7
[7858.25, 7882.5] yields -1.01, 42.9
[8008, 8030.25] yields -0.70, 41.5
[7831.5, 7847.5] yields 0.10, 41.1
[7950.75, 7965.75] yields -0.32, 41.5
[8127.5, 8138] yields -0.25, 40.4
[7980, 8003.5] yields -0.46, 41.2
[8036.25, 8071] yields -0.24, 40.3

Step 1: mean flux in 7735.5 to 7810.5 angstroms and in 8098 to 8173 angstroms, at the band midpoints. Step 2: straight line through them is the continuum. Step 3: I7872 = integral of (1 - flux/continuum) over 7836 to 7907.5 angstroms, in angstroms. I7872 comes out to -1.52 angstroms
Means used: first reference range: 41.7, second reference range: 40.2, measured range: 42.1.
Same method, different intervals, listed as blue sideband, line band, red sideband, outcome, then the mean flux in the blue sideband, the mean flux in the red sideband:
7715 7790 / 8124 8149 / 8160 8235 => -0.7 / 42.1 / 38.9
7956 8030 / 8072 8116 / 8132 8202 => -0.5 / 41.6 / 39.4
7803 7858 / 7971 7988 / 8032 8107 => -0.2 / 41.3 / 40.6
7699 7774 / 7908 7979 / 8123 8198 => -1.2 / 42.1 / 39.6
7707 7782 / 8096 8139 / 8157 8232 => -1.0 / 42.2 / 38.9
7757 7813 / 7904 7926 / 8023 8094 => -0.5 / 41.5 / 40.5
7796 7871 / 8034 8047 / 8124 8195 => 0.1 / 41.6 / 39.6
